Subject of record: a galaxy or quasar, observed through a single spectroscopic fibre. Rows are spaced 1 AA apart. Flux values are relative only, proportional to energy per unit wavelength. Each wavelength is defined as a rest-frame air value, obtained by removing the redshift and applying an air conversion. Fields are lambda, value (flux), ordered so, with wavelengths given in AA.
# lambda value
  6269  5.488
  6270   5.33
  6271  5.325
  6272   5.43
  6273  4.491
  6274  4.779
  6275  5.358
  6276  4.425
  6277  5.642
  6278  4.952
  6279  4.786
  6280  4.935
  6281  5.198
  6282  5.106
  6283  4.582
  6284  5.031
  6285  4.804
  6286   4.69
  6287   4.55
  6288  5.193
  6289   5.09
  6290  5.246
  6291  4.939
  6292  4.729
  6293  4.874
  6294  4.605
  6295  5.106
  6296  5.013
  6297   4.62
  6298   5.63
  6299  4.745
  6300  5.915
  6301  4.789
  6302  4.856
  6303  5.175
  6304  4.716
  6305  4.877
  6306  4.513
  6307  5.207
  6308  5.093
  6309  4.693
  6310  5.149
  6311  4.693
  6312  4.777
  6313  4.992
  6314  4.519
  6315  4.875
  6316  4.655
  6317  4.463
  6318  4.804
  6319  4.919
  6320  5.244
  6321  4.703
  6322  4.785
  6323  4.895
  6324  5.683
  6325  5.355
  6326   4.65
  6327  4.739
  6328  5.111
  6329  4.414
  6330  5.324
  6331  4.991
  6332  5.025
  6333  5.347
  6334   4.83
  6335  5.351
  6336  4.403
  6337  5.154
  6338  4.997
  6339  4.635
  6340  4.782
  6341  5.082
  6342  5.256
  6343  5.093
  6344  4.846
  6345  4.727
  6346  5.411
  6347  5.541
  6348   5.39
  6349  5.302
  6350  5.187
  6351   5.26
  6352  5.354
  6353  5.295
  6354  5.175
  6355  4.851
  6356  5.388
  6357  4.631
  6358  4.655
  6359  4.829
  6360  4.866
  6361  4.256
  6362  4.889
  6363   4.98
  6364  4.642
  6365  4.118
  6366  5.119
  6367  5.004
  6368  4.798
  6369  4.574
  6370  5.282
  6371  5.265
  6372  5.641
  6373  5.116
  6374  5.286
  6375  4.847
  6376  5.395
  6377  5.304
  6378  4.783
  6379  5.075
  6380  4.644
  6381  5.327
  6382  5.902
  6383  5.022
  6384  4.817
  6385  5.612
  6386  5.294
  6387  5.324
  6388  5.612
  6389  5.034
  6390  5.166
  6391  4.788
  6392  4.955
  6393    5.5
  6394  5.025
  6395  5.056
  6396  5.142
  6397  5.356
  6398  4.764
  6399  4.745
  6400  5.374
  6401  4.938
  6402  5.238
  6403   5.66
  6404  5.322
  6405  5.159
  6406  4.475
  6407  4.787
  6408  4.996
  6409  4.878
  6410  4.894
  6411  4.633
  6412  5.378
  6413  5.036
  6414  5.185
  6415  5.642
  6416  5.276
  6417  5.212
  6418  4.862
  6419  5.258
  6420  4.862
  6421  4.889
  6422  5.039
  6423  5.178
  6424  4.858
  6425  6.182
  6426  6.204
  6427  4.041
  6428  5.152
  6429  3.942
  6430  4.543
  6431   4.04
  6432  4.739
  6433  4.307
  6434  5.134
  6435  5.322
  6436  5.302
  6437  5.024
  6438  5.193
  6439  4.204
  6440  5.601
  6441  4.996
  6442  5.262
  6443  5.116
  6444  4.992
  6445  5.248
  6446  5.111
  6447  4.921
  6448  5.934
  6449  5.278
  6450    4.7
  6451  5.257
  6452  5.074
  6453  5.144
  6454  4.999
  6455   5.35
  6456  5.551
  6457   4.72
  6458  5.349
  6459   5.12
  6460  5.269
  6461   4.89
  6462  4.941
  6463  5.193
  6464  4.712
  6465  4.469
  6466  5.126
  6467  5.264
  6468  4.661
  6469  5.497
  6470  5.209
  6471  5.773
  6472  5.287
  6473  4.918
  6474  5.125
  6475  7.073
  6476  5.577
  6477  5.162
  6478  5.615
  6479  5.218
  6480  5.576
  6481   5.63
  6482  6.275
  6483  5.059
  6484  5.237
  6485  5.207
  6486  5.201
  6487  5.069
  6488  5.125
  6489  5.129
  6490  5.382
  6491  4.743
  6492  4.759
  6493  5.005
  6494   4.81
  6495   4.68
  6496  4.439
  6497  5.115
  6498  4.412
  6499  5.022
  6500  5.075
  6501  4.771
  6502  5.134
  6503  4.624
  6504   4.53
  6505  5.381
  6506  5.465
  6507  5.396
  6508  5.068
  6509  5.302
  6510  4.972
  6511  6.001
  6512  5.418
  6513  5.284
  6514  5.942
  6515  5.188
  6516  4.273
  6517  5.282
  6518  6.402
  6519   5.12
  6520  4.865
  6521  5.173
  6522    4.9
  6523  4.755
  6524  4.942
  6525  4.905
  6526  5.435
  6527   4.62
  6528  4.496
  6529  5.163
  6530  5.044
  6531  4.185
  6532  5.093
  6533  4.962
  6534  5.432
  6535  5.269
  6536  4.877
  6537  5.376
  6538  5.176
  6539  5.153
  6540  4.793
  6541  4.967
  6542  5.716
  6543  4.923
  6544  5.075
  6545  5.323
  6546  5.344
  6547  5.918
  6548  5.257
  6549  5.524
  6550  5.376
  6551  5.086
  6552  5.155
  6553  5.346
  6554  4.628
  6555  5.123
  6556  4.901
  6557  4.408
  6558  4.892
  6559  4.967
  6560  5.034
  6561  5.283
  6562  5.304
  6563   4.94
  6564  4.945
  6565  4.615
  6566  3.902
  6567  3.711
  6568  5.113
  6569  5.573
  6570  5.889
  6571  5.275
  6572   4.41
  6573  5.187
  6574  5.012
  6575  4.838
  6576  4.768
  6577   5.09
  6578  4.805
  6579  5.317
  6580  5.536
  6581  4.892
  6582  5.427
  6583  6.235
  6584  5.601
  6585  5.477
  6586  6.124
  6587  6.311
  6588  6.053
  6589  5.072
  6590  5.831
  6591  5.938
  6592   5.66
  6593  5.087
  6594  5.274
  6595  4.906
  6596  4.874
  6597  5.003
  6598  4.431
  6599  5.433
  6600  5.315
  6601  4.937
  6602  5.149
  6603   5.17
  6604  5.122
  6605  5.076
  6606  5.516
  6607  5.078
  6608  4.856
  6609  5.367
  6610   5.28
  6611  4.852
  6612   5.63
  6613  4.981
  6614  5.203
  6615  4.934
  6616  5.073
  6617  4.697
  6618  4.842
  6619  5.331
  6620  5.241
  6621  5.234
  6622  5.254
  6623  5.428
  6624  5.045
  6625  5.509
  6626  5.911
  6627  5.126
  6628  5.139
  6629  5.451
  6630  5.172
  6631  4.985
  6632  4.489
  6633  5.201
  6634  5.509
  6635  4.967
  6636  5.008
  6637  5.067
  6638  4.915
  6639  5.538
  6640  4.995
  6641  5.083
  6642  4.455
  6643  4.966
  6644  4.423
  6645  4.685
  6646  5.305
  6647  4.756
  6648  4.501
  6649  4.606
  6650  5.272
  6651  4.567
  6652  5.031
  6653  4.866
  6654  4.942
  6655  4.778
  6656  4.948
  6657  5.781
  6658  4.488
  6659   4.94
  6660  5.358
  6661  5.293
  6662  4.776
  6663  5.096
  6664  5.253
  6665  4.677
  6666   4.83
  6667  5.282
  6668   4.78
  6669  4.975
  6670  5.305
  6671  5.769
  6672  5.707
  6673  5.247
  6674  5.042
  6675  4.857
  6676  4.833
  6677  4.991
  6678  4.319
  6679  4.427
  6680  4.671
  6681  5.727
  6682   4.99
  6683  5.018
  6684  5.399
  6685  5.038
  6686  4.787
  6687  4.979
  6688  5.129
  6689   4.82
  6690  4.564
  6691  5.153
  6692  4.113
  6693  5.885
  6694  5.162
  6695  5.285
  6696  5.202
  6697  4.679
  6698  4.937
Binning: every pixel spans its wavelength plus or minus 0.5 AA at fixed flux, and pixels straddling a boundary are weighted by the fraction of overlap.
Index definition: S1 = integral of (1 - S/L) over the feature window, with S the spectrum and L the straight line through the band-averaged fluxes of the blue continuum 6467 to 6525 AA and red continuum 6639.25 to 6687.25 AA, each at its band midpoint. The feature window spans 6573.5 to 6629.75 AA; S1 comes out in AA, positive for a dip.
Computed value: -2.3 AA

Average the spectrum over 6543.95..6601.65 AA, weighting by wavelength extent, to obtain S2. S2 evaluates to 5.19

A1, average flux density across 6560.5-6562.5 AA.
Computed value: 5.29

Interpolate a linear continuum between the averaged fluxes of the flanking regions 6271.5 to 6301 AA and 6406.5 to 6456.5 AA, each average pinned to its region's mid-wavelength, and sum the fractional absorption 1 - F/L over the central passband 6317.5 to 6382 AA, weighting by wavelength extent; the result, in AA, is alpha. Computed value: -0.1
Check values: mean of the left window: 4.98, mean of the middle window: 5.02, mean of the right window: 5.05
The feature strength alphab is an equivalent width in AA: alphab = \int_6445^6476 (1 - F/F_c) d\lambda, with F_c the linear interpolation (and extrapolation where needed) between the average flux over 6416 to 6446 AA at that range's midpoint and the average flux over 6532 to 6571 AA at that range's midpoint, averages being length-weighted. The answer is -1.1 AA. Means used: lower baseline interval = 5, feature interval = 5.2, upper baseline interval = 5.09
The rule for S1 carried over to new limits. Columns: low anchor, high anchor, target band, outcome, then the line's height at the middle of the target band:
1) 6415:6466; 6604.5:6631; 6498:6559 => 0.1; 5.12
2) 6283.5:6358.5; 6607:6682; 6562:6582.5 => 0.3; 5.04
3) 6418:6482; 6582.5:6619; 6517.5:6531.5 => 0.6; 5.21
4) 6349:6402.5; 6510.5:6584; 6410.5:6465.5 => 0.3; 5.08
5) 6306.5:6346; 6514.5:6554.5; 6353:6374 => 0.2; 4.97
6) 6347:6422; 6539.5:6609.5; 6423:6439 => 0.6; 5.1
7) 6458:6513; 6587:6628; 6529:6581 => 1.5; 5.2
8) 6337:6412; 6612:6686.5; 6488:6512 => 0.2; 5.05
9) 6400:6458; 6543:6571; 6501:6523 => -0.6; 5.06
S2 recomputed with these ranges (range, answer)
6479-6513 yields 5.13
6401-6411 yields 5.02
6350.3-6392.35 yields 5.05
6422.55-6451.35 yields 5.03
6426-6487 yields 5.14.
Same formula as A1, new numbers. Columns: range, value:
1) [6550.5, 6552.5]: 5.12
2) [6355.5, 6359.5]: 4.88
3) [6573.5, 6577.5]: 4.93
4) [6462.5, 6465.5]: 4.79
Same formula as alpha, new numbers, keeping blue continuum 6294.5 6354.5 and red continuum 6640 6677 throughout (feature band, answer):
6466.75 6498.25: -1.5 AA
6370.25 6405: -1.3 AA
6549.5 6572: 0.1 AA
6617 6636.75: -0.8 AA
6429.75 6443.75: 0.2 AA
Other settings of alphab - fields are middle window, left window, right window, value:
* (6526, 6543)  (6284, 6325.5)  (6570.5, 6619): 0.5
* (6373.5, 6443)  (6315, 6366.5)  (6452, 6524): -0.2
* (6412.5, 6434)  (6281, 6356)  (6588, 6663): 0.2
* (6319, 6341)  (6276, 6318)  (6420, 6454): -0.1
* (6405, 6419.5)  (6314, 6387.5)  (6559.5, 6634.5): 0.1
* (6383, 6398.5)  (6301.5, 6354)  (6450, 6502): -0.3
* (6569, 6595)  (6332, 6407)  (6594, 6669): -1.8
